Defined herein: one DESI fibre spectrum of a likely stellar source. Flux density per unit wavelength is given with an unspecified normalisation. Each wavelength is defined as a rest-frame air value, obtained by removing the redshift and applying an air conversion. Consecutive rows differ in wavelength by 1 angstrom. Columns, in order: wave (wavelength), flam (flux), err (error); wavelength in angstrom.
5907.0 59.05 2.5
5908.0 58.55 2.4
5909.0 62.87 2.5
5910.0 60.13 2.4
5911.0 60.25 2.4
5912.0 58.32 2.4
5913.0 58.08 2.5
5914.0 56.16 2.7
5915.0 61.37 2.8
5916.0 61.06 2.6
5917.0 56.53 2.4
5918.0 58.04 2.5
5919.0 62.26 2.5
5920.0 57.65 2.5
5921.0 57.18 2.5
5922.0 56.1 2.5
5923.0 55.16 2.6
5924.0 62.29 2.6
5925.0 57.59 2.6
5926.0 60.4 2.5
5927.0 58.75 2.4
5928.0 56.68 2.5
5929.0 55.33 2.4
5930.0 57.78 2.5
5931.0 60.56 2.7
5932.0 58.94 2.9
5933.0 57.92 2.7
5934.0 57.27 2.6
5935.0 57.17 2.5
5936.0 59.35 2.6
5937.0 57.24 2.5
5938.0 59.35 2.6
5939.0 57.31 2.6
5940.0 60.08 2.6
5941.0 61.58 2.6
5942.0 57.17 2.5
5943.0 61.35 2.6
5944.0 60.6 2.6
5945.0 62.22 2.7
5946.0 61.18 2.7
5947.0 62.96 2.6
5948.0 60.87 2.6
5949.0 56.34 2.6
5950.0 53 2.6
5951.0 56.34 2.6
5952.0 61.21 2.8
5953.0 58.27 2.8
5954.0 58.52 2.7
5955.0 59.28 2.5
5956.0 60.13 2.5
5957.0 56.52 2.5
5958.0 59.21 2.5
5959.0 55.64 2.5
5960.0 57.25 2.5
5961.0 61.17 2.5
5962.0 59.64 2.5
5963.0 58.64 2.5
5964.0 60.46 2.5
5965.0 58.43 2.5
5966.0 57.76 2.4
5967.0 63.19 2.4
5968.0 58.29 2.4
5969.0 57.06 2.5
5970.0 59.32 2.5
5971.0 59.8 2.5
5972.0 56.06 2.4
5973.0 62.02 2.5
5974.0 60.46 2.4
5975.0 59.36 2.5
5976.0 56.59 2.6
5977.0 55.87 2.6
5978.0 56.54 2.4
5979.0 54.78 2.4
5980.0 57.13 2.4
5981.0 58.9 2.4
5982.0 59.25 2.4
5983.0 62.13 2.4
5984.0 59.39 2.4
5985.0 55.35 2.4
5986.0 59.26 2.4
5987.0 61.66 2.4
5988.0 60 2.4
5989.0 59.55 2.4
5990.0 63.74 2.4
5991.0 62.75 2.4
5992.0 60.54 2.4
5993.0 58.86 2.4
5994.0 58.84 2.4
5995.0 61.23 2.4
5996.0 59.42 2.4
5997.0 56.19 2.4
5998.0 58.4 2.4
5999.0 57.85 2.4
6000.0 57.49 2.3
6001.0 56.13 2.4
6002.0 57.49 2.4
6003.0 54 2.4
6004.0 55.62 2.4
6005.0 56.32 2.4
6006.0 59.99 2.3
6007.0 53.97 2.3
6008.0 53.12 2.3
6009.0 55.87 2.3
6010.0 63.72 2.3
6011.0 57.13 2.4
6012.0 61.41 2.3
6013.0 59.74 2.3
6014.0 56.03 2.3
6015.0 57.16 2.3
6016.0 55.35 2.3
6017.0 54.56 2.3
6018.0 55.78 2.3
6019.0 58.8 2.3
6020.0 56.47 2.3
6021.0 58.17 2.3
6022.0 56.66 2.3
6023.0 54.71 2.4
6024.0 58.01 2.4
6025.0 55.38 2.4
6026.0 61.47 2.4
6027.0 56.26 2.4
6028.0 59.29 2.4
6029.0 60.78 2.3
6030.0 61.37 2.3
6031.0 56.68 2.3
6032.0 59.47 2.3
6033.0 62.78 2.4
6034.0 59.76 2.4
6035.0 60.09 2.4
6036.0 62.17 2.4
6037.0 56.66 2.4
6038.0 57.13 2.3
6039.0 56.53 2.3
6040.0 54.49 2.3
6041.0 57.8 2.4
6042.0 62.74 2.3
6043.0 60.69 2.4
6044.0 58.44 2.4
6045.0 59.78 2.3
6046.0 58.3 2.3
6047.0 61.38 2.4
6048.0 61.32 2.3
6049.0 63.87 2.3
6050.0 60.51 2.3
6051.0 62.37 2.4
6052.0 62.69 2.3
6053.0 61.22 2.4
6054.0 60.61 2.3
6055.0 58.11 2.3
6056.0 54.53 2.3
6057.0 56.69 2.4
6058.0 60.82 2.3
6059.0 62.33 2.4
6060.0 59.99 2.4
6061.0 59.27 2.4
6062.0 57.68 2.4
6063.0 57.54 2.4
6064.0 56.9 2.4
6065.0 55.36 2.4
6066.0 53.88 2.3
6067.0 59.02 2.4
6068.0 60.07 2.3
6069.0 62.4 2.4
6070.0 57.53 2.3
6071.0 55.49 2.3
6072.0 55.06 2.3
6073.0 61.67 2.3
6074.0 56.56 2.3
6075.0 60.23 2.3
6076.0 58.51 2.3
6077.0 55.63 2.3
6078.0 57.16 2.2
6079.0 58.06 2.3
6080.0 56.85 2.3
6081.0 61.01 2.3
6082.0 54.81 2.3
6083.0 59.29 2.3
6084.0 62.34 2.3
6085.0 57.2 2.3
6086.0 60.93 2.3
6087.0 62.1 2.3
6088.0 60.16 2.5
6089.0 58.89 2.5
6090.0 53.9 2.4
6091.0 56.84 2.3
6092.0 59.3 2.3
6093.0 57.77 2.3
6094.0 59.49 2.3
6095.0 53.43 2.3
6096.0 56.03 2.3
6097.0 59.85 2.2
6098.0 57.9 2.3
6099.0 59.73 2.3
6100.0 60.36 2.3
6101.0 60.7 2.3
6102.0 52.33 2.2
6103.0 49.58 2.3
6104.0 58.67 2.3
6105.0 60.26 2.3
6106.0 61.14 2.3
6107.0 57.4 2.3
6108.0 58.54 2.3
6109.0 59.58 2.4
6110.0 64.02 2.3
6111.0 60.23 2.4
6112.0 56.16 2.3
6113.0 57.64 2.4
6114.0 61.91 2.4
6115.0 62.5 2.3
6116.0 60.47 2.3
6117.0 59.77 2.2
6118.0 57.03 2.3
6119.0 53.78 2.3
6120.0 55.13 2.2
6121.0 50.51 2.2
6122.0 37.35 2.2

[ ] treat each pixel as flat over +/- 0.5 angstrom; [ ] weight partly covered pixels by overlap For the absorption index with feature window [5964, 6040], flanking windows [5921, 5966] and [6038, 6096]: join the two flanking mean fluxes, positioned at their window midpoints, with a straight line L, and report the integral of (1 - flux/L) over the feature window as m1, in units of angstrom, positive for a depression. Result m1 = 0.5 angstrom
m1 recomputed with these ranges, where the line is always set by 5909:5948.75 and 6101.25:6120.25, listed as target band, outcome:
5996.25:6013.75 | 0.4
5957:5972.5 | 0.0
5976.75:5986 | 0.2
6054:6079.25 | 0.2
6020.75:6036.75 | -0.1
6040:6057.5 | -0.4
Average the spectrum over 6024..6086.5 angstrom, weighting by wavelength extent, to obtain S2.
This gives 58.9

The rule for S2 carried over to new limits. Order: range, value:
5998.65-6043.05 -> 57.8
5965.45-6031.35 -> 58.2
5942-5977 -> 59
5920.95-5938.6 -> 58.1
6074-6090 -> 58.7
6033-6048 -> 59.2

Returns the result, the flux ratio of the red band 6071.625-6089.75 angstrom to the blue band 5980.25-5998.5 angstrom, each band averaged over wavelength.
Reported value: 0.98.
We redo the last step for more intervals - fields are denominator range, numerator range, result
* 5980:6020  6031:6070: 1.02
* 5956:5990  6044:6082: 1.00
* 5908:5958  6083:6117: 1.00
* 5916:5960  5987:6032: 0.99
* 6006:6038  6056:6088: 1.01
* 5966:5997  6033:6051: 1.01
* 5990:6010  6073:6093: 1.01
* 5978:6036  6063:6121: 1.00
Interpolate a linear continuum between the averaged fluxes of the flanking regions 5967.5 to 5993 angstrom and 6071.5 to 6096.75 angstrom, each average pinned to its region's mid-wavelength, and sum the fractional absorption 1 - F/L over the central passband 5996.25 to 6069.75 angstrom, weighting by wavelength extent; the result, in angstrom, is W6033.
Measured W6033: 0.2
